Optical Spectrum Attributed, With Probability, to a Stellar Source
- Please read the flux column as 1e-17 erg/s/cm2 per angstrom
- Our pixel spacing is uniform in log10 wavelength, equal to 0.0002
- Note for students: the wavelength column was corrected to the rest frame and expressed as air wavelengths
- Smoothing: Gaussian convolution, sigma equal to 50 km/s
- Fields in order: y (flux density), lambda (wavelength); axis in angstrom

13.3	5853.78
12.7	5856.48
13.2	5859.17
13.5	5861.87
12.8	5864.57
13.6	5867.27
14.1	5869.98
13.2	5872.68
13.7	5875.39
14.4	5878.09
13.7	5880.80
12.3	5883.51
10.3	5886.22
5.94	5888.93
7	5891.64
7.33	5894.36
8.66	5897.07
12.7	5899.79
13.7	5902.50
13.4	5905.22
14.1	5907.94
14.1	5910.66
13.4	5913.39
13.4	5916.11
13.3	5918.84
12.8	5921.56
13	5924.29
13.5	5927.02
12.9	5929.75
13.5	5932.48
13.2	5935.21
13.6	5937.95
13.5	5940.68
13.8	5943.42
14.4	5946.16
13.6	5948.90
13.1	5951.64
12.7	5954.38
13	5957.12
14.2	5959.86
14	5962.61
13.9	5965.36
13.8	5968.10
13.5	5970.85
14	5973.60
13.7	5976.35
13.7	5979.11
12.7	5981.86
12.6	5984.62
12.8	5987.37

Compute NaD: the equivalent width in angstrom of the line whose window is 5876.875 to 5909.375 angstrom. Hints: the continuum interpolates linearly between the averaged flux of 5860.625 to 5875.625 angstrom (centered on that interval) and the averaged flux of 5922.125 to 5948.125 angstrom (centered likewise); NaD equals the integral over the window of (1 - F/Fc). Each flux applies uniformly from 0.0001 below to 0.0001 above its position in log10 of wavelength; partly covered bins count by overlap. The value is 5.7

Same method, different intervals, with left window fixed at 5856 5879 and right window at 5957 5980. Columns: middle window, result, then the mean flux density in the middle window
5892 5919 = 2.84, 12.2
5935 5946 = 0.04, 13.6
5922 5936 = 0.49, 13.2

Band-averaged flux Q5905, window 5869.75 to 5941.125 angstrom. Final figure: 12.4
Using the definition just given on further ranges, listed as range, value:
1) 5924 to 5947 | 13.5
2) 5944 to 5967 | 13.6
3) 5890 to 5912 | 11.3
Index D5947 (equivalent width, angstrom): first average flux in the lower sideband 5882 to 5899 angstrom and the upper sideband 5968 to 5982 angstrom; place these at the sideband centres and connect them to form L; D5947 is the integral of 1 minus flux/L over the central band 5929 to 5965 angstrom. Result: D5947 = -4.6 angstrom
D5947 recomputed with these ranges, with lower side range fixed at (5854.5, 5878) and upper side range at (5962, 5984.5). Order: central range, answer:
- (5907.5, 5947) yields 0.1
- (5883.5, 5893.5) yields 3.8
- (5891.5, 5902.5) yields 3.1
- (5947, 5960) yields 0.3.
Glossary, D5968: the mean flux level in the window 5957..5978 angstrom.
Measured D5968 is 13.8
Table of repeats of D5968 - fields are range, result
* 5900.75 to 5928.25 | 13.5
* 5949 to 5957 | 13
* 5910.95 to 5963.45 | 13.4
